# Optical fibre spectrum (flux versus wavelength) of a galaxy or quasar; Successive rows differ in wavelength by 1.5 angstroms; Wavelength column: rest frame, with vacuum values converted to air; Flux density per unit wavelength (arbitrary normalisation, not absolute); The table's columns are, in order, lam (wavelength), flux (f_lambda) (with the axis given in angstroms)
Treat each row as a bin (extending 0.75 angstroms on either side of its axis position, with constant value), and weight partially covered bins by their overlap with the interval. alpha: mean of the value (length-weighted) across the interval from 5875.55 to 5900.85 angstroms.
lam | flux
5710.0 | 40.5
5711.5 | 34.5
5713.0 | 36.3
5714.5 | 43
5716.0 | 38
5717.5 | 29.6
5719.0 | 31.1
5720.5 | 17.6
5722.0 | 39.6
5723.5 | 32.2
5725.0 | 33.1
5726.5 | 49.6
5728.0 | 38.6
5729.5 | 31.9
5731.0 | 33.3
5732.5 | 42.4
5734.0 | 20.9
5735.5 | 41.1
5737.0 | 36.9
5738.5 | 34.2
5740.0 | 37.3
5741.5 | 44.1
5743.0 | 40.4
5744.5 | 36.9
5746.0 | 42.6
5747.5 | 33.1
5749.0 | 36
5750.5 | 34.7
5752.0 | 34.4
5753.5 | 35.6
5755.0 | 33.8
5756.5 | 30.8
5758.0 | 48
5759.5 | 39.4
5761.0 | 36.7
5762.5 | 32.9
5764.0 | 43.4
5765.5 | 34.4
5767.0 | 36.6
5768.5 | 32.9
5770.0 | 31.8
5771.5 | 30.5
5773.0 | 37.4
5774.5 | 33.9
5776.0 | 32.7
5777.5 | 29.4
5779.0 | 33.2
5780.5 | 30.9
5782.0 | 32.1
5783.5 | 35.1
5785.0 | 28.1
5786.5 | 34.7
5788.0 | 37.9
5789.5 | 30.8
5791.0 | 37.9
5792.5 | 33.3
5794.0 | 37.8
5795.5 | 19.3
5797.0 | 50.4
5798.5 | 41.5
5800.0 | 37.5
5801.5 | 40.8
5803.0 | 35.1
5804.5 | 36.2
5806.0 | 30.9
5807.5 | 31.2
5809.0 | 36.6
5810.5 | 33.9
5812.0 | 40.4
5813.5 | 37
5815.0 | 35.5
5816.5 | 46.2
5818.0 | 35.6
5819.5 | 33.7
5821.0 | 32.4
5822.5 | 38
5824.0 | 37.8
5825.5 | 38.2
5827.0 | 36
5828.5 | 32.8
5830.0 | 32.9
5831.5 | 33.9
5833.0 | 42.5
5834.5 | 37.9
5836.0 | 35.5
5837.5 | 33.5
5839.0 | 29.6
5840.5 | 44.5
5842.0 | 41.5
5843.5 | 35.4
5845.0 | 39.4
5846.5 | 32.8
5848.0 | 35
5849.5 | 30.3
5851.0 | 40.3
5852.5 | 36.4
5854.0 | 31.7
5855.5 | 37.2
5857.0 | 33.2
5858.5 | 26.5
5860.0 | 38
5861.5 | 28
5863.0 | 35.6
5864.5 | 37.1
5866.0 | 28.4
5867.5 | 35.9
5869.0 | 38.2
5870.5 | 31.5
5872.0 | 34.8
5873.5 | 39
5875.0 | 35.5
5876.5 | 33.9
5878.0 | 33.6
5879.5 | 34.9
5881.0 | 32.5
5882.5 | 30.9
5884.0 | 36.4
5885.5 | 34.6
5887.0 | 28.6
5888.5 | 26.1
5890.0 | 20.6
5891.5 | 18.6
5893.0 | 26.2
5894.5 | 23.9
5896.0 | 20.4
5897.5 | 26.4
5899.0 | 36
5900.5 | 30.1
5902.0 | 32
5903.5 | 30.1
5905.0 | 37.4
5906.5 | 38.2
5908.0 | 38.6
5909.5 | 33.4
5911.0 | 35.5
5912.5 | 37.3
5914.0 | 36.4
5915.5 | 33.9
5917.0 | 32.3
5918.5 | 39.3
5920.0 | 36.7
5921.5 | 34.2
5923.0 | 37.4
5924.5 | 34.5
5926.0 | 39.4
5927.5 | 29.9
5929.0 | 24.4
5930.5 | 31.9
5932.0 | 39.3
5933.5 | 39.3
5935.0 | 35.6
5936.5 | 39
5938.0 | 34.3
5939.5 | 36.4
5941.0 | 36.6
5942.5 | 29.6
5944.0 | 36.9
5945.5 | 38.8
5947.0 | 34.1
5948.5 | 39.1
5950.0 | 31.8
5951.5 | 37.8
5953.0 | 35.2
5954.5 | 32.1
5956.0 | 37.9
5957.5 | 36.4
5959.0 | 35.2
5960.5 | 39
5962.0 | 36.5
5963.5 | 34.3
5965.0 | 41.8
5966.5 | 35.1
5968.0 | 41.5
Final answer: 29.1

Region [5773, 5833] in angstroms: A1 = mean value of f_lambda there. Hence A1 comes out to 35.3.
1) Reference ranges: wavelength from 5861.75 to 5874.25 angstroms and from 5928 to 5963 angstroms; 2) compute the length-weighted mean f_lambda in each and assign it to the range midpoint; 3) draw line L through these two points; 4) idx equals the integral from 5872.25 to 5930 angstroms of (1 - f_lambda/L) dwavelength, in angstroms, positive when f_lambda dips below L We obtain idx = 4.5 angstroms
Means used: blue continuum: 34.8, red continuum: 35.5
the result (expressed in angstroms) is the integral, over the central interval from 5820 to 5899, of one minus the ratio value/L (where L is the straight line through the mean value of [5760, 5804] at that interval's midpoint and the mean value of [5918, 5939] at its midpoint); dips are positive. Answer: 3.83 angstroms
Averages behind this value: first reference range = 34.8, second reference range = 35.3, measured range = 33.4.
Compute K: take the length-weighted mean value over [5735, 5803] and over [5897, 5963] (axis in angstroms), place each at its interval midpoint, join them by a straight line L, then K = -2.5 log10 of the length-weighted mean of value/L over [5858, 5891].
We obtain 0.09 mag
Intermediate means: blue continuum 35.8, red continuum 35.2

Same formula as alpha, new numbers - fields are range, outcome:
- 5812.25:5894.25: 34.3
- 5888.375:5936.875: 32.6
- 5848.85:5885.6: 34.2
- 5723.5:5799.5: 35.7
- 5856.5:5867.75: 32.7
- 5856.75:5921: 32.5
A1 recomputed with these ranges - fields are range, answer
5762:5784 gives 33.8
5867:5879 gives 35.3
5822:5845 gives 36.7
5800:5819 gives 36.6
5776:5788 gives 32.4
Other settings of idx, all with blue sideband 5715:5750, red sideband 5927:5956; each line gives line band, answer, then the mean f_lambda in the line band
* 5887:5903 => 4.1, 26.2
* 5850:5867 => 0.7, 33.8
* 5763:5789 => 1.3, 33.8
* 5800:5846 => -1.4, 36.5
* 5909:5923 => -0.2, 35.6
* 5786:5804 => -0.5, 36.4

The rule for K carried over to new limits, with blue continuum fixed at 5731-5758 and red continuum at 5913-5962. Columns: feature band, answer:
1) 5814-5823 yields -0.02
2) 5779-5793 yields 0.09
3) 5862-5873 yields 0.04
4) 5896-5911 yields 0.08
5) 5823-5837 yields -0.01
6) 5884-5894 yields 0.32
